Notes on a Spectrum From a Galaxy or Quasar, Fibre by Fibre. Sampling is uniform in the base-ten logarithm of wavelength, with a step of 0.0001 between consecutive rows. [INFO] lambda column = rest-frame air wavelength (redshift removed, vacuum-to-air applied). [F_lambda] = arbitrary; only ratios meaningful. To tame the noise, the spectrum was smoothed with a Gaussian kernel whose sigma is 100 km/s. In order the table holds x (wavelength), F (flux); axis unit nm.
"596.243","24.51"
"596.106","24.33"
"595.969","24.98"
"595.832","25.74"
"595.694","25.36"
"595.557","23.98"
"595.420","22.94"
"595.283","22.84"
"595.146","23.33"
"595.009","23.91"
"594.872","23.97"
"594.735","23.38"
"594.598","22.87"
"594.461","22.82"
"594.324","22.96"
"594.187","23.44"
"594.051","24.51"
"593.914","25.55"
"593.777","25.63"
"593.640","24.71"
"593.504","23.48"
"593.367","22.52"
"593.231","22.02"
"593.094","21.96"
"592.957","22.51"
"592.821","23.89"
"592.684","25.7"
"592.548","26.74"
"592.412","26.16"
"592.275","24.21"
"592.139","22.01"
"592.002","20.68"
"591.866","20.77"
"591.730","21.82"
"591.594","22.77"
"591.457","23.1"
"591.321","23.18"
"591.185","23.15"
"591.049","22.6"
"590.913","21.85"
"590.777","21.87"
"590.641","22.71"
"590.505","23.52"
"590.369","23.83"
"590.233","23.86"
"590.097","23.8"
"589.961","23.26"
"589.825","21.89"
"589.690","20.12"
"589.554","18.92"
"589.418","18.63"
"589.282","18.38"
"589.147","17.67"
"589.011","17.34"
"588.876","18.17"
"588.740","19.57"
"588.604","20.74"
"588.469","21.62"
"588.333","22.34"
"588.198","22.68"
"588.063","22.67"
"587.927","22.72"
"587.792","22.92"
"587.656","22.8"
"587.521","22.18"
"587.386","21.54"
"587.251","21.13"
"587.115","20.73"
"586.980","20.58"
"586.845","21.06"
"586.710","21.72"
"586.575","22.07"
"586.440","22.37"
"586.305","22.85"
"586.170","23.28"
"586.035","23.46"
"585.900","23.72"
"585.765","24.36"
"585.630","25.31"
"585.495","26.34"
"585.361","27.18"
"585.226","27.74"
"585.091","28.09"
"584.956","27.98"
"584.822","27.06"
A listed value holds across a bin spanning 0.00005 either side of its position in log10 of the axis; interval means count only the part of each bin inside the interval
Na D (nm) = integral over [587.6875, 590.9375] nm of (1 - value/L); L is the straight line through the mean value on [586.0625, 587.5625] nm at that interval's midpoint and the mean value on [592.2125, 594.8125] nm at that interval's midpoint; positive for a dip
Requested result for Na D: 0.19 nm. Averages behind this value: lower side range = 21.8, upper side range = 23.9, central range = 21.3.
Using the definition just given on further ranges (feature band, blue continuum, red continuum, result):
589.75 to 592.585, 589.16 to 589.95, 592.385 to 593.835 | -0.17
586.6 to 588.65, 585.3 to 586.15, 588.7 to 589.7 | -0.05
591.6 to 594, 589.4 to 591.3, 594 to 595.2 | -0.06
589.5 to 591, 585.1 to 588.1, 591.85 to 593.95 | 0.07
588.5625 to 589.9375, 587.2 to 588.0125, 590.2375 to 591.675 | 0.20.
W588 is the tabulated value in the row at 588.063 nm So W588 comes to 22.67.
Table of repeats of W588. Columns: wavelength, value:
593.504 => 23.48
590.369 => 23.83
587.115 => 20.73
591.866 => 20.77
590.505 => 23.52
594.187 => 23.44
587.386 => 21.54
